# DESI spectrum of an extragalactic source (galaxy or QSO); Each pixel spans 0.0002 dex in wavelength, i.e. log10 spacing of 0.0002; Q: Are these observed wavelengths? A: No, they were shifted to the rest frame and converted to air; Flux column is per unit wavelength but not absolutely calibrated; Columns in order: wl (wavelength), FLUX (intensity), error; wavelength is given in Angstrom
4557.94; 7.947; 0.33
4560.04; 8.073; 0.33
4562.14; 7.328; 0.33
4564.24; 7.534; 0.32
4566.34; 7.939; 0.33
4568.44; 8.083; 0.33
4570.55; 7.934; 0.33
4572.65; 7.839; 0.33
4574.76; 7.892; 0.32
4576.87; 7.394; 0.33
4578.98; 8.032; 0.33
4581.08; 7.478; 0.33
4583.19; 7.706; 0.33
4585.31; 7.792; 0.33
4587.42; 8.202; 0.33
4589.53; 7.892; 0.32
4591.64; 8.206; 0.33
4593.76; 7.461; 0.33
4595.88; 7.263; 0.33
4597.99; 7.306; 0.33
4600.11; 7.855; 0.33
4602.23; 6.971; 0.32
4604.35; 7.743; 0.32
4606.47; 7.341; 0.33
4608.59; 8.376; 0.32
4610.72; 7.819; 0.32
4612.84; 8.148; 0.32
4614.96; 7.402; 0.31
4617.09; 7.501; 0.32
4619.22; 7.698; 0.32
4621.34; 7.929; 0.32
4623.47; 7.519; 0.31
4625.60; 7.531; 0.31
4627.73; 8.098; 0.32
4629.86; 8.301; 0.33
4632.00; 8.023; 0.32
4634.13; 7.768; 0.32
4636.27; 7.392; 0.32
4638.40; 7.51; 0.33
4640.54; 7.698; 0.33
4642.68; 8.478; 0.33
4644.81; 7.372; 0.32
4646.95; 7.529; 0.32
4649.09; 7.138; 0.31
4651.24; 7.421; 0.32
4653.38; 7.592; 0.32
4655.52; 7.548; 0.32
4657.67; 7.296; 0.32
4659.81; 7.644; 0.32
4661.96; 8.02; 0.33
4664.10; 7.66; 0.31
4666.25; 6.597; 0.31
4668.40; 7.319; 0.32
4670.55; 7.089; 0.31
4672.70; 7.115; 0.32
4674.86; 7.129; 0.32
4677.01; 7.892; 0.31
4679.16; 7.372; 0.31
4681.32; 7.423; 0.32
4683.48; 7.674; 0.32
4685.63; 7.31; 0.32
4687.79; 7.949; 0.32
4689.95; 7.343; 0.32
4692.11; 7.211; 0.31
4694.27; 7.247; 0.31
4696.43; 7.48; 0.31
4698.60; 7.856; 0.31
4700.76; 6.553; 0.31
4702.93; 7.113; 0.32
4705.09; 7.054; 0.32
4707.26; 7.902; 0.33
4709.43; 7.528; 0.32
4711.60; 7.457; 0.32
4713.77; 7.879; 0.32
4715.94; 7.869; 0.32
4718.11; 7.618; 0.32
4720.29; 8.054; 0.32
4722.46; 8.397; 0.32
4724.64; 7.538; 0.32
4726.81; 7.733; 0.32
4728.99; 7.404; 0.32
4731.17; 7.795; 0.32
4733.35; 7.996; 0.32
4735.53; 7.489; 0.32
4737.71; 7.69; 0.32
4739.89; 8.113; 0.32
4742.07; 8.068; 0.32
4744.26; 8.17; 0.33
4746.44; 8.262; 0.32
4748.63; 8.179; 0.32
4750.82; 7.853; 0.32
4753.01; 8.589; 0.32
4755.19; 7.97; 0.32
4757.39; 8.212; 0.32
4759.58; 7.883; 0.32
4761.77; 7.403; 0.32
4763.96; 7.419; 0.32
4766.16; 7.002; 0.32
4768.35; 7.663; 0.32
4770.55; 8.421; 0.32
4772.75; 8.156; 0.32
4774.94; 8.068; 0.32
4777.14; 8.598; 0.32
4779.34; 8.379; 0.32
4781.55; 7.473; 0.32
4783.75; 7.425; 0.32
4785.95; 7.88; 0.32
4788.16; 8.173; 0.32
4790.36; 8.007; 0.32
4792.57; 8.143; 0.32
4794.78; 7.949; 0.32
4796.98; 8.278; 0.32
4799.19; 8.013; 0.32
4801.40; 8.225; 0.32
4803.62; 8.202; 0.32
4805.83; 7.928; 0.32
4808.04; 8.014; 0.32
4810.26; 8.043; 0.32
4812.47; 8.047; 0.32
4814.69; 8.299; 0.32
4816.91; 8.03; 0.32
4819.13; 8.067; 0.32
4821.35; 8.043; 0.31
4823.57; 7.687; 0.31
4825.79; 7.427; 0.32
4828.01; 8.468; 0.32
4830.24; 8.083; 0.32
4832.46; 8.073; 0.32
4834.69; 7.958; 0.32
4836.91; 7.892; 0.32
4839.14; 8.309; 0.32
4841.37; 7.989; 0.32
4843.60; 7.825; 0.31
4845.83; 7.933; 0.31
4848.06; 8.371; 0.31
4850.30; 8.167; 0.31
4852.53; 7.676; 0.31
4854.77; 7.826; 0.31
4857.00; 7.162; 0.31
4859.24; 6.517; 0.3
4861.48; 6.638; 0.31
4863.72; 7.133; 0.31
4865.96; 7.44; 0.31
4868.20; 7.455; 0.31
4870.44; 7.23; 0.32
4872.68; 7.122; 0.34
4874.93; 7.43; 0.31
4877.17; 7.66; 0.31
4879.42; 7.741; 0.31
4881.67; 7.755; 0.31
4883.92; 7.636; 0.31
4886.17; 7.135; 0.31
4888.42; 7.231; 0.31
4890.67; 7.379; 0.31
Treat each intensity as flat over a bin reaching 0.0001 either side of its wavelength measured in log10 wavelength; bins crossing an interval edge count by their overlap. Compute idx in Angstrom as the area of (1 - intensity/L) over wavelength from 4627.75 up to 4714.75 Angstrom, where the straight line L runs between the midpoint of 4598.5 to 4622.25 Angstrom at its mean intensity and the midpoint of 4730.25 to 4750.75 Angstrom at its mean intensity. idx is 3.6 Angstrom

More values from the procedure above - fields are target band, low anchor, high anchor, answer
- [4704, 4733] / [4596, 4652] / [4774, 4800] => 0.6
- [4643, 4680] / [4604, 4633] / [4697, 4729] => 1.4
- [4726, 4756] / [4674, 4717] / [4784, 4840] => -1.0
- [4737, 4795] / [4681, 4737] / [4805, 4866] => -2.1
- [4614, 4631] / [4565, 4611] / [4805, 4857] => 0.1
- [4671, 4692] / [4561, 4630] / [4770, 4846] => 1.1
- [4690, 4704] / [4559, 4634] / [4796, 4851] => 1.1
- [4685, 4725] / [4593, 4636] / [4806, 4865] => 1.1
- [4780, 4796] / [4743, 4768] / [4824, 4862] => 0.0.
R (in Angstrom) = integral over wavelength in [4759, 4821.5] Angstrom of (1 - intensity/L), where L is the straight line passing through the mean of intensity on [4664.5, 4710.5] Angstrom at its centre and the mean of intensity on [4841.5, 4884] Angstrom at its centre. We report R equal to -4.4 Angstrom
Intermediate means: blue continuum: 7.34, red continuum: 7.52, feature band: 7.97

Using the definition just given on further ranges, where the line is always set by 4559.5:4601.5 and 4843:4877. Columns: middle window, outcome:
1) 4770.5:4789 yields -1.2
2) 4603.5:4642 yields -0.3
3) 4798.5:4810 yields -0.9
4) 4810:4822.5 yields -1.0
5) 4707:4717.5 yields -0.1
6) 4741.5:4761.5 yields -1.4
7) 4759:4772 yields -0.1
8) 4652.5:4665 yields 0.1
